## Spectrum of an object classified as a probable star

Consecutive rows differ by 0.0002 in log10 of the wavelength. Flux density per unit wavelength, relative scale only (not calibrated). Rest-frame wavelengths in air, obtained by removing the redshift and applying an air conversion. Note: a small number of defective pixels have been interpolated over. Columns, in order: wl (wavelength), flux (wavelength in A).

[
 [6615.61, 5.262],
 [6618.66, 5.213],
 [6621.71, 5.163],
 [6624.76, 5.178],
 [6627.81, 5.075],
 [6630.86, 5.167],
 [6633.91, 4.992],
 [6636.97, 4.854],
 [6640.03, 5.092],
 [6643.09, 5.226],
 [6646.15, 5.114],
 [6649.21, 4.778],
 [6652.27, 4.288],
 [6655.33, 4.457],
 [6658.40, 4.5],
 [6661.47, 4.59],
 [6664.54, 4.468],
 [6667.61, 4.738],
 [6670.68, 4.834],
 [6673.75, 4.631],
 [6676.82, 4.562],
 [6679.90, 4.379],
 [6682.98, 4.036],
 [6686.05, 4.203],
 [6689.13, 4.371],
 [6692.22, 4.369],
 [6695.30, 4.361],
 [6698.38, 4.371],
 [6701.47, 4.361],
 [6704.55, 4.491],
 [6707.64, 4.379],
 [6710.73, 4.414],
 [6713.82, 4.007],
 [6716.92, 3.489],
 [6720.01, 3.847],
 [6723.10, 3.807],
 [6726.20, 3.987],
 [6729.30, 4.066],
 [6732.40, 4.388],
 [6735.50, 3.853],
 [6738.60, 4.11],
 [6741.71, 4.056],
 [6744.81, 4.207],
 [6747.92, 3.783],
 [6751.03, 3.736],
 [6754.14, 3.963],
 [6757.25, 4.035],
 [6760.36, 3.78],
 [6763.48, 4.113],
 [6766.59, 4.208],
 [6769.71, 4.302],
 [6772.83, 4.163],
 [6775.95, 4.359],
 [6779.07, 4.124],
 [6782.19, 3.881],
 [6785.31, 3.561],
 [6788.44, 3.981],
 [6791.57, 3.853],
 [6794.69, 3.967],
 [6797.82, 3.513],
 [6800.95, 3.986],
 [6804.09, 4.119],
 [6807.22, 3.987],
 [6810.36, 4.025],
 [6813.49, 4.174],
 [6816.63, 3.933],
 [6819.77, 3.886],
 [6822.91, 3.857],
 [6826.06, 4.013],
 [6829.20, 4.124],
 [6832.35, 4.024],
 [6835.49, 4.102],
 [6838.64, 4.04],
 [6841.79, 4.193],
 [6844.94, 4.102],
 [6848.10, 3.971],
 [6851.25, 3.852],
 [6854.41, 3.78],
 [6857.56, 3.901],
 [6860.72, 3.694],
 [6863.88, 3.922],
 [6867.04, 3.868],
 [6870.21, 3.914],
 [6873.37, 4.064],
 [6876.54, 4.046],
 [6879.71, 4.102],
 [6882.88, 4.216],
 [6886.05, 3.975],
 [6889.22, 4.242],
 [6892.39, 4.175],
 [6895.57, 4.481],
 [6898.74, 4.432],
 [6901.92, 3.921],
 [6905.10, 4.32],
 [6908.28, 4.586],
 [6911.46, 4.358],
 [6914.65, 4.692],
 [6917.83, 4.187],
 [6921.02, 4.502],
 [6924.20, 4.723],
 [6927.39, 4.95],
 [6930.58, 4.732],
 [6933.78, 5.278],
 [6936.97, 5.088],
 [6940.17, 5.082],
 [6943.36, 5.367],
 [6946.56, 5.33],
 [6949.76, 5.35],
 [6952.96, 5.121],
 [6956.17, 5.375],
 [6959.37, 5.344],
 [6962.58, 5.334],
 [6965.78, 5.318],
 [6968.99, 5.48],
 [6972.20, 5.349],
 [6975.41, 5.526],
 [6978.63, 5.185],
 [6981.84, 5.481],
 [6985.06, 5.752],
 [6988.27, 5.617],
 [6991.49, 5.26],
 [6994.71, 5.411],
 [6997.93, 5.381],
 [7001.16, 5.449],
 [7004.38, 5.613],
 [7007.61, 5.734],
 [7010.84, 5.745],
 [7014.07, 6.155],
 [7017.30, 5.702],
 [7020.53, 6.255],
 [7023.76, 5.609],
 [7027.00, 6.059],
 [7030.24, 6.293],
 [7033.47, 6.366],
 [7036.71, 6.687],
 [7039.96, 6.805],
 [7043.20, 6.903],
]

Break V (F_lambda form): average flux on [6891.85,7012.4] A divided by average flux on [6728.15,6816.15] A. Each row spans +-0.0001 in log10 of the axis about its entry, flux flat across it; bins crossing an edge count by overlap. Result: 1.27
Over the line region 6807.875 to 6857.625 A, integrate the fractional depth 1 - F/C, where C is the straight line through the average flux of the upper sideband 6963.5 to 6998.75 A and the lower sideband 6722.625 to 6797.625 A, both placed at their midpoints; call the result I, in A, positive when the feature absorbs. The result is 5.2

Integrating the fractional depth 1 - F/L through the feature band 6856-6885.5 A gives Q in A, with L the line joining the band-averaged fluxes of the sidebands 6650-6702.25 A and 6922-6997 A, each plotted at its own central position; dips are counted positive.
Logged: 6.2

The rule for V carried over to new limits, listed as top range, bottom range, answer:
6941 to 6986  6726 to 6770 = 1.33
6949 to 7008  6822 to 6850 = 1.34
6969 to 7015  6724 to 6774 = 1.37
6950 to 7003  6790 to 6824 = 1.37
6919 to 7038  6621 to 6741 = 1.22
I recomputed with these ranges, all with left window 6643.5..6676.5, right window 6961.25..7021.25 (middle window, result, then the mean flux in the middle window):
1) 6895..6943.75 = 6.4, 4.66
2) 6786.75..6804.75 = 4.1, 3.89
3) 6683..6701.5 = 1.7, 4.31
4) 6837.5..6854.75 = 3.9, 4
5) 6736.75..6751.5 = 2.7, 3.99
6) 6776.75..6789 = 2.7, 3.91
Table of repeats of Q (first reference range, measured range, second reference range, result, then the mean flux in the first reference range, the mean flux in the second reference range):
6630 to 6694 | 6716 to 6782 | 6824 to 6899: 5.41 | 4.64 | 4.04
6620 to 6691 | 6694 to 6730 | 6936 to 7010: 5.29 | 4.72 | 5.4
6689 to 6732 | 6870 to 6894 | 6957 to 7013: 4.24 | 4.16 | 5.48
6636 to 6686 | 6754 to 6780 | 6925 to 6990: 4.01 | 4.64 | 5.3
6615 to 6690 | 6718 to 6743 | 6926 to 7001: 4.58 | 4.76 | 5.31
